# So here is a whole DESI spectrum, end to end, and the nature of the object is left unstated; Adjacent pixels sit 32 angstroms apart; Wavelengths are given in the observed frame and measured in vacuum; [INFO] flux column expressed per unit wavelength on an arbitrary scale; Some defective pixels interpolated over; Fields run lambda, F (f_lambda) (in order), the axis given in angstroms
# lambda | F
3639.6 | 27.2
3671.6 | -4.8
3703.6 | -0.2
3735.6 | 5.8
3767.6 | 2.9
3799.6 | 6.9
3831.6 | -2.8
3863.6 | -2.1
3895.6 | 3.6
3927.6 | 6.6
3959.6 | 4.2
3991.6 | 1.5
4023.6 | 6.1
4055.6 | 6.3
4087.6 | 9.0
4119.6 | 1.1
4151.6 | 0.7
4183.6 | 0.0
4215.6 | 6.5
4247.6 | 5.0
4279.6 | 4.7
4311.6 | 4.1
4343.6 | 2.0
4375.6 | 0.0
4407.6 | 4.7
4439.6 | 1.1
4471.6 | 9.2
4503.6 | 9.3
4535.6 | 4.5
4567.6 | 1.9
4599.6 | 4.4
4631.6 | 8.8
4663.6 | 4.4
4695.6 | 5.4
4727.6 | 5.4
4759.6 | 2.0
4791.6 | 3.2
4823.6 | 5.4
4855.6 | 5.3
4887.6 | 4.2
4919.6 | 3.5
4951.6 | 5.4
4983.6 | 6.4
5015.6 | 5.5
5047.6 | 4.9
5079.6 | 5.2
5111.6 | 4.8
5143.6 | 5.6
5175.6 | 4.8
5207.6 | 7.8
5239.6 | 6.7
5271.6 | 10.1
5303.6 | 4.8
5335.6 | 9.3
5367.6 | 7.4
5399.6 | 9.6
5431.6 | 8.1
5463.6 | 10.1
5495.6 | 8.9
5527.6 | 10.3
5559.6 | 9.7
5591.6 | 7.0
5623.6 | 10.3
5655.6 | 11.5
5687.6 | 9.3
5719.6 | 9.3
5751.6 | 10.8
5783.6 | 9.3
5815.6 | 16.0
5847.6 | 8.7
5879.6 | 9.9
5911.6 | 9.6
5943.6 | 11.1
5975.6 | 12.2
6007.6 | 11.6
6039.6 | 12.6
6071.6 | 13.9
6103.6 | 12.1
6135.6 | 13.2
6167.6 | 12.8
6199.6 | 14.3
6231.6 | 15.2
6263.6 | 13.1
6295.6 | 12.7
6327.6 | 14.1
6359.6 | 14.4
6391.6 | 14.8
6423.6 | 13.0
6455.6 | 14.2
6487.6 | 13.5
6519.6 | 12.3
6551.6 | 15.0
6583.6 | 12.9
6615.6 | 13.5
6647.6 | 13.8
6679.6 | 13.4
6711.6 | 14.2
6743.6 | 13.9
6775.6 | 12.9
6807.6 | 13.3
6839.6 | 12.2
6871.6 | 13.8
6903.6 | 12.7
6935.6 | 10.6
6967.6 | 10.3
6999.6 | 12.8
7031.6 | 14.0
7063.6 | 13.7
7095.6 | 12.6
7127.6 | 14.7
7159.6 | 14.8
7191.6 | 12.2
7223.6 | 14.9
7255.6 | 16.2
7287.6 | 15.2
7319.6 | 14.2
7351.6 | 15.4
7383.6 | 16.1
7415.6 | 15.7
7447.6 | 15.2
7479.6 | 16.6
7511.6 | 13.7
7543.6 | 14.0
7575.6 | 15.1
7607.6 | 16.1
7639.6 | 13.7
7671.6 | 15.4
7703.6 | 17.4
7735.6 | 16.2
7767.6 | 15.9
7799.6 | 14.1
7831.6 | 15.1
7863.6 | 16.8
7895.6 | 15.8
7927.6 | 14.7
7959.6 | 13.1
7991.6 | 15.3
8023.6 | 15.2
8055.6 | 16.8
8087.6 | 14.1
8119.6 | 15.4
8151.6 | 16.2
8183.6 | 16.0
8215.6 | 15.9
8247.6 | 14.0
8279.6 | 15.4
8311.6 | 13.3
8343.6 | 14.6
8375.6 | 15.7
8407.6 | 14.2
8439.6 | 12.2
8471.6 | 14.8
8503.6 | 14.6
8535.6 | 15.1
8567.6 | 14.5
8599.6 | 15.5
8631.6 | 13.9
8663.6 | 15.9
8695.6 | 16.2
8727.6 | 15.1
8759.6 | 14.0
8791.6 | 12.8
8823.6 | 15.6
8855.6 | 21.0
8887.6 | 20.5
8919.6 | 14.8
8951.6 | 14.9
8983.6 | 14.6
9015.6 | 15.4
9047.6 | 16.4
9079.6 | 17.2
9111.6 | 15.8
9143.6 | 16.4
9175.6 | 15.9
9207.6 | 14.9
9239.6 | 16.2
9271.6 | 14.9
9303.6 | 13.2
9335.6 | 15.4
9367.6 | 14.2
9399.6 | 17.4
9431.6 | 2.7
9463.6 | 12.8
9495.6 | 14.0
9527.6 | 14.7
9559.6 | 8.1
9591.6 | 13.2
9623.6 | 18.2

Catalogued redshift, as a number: 0.35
